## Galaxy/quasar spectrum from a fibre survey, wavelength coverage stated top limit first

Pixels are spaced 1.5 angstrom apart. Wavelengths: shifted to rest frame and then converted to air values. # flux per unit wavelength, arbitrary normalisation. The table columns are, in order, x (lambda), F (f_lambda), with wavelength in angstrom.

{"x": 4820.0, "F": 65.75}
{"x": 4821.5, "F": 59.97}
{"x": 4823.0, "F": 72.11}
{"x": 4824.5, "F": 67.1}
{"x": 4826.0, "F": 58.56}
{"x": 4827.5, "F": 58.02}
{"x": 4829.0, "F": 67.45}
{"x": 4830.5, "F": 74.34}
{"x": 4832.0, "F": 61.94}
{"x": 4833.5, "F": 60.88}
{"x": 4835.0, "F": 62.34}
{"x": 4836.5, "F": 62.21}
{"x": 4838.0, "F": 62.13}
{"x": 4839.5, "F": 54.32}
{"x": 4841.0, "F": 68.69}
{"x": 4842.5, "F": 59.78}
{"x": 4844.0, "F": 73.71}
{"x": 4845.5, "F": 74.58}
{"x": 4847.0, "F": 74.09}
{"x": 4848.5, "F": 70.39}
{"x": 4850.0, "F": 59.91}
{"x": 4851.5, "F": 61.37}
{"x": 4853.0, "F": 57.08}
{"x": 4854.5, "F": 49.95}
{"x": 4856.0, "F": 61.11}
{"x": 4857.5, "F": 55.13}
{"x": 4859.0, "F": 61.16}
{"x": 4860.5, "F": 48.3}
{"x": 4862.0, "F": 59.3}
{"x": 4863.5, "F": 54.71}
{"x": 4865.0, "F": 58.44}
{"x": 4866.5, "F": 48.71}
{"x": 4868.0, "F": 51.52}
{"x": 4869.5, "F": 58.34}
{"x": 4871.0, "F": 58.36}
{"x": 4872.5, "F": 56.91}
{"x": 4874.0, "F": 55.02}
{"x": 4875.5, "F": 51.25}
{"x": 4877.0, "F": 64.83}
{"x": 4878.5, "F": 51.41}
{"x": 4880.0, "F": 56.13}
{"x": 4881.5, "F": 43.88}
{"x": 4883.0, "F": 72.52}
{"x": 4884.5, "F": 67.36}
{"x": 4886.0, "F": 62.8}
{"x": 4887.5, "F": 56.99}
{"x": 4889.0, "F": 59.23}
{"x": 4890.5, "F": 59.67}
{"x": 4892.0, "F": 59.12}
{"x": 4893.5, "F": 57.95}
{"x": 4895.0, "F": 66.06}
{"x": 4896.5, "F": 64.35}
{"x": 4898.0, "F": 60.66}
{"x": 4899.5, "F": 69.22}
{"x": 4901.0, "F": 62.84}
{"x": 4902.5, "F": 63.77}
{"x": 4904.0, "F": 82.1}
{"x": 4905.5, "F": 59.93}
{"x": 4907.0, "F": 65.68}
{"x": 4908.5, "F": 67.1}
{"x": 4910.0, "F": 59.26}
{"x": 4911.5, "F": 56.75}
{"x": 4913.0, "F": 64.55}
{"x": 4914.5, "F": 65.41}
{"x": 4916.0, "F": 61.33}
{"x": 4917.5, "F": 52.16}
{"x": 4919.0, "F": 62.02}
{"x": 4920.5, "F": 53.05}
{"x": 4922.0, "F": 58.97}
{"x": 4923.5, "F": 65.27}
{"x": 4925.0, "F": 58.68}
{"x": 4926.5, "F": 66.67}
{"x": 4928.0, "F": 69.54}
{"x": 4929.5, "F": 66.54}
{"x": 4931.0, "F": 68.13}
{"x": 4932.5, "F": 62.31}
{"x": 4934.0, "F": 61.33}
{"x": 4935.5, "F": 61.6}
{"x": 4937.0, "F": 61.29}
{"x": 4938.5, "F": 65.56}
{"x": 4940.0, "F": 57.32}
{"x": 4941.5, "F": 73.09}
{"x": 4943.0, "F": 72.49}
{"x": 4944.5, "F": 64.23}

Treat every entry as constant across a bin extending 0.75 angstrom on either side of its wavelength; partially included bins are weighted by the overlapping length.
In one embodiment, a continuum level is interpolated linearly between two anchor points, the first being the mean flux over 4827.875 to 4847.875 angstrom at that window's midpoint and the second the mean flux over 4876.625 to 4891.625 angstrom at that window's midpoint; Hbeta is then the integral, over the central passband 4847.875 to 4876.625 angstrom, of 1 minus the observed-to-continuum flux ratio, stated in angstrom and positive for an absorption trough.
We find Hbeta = 2.6 angstrom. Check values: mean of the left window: 65.8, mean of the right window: 59.3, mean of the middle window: 56.7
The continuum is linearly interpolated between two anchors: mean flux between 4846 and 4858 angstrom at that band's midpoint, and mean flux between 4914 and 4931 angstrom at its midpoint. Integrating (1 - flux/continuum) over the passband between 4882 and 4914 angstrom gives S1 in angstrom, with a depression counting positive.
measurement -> -0.9 angstrom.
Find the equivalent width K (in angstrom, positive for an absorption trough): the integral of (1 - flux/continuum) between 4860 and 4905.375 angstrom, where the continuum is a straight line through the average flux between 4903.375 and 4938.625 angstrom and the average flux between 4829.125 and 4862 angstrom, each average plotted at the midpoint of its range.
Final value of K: 2.4 angstrom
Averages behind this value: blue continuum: 62.6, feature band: 59.5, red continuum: 63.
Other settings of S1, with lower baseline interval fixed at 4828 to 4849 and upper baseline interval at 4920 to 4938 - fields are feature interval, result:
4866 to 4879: 1.91 angstrom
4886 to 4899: 0.69 angstrom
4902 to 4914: -0.23 angstrom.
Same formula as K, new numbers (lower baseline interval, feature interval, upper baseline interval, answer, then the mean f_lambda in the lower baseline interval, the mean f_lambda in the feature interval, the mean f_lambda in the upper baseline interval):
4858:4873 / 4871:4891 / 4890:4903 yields 0.3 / 55.5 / 58.3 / 62.7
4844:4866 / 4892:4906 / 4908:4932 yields -0.7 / 60.7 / 65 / 62.2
